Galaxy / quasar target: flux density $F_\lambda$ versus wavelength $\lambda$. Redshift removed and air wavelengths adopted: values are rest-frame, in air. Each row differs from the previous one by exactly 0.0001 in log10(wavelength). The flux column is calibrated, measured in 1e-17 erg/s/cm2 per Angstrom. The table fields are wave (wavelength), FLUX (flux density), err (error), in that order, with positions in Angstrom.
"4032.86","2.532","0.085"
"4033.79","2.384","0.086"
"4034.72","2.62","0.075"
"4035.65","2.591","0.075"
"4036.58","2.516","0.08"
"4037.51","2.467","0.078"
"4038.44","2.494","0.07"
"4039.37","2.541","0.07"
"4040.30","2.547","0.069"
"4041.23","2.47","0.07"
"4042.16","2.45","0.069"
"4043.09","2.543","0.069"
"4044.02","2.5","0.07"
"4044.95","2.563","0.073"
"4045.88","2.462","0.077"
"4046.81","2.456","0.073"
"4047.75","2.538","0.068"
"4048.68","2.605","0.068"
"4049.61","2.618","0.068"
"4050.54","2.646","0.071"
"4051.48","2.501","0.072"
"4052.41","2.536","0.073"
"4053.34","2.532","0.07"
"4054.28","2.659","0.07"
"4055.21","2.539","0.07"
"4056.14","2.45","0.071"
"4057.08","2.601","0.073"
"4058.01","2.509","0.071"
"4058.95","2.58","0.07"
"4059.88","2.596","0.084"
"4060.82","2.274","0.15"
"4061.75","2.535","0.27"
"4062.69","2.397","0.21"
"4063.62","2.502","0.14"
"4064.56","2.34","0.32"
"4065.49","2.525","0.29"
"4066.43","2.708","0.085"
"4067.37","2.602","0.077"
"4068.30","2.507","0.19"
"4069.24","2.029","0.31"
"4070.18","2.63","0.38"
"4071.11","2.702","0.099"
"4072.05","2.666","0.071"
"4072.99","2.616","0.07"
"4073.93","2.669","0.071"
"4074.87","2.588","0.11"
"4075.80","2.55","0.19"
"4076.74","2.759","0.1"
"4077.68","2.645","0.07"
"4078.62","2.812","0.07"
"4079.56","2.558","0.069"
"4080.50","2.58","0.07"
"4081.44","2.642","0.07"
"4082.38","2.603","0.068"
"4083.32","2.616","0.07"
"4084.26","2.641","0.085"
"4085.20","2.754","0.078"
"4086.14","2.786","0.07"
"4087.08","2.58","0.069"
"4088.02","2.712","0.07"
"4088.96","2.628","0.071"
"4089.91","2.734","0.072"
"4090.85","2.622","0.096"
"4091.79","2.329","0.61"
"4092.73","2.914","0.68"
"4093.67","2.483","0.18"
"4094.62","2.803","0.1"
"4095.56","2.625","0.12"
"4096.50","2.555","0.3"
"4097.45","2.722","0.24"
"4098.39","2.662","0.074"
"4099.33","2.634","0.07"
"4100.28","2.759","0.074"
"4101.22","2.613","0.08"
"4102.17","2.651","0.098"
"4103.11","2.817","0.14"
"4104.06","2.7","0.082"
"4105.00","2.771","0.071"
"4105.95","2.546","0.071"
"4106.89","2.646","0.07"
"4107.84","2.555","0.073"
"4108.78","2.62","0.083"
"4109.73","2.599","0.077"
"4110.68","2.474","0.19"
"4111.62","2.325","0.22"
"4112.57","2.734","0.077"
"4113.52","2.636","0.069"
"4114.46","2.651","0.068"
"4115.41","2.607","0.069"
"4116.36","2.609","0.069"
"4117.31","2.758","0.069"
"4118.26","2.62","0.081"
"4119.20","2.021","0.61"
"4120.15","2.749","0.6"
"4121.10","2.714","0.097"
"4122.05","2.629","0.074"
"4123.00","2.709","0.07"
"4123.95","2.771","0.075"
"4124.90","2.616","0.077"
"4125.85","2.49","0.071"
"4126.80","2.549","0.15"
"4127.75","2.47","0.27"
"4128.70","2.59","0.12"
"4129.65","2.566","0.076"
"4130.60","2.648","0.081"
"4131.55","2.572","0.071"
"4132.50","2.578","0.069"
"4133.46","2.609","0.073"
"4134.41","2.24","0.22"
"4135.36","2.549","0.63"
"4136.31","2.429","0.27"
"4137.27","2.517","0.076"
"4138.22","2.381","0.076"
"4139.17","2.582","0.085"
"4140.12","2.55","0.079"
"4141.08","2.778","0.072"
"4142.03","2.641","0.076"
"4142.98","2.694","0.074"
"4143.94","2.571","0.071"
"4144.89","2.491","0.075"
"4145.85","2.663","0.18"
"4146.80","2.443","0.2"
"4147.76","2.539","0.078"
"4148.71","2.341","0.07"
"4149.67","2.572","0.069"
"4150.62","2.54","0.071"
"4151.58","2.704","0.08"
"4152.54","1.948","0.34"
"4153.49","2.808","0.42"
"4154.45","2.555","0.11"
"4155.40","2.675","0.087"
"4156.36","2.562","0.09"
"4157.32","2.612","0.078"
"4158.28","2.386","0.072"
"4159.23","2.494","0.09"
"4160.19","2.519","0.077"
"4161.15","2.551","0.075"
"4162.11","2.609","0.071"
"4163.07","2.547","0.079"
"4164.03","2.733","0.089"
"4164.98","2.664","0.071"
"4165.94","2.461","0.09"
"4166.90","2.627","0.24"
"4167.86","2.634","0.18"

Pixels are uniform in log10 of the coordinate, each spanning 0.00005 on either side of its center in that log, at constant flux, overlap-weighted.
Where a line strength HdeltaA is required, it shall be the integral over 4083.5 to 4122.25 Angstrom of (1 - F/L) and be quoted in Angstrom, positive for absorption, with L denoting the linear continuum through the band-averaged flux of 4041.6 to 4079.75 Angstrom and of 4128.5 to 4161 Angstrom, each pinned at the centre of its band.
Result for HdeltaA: -1.4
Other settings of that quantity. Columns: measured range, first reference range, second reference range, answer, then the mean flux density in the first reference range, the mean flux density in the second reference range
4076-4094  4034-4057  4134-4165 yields -0.82 Angstrom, 2.53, 2.54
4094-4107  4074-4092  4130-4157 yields -0.31 Angstrom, 2.64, 2.54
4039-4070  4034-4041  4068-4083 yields 0.59 Angstrom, 2.53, 2.6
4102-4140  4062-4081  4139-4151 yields -0.17 Angstrom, 2.57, 2.57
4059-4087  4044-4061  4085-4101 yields 0.24 Angstrom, 2.54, 2.66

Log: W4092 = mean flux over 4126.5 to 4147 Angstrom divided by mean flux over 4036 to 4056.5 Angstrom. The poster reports 1.0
